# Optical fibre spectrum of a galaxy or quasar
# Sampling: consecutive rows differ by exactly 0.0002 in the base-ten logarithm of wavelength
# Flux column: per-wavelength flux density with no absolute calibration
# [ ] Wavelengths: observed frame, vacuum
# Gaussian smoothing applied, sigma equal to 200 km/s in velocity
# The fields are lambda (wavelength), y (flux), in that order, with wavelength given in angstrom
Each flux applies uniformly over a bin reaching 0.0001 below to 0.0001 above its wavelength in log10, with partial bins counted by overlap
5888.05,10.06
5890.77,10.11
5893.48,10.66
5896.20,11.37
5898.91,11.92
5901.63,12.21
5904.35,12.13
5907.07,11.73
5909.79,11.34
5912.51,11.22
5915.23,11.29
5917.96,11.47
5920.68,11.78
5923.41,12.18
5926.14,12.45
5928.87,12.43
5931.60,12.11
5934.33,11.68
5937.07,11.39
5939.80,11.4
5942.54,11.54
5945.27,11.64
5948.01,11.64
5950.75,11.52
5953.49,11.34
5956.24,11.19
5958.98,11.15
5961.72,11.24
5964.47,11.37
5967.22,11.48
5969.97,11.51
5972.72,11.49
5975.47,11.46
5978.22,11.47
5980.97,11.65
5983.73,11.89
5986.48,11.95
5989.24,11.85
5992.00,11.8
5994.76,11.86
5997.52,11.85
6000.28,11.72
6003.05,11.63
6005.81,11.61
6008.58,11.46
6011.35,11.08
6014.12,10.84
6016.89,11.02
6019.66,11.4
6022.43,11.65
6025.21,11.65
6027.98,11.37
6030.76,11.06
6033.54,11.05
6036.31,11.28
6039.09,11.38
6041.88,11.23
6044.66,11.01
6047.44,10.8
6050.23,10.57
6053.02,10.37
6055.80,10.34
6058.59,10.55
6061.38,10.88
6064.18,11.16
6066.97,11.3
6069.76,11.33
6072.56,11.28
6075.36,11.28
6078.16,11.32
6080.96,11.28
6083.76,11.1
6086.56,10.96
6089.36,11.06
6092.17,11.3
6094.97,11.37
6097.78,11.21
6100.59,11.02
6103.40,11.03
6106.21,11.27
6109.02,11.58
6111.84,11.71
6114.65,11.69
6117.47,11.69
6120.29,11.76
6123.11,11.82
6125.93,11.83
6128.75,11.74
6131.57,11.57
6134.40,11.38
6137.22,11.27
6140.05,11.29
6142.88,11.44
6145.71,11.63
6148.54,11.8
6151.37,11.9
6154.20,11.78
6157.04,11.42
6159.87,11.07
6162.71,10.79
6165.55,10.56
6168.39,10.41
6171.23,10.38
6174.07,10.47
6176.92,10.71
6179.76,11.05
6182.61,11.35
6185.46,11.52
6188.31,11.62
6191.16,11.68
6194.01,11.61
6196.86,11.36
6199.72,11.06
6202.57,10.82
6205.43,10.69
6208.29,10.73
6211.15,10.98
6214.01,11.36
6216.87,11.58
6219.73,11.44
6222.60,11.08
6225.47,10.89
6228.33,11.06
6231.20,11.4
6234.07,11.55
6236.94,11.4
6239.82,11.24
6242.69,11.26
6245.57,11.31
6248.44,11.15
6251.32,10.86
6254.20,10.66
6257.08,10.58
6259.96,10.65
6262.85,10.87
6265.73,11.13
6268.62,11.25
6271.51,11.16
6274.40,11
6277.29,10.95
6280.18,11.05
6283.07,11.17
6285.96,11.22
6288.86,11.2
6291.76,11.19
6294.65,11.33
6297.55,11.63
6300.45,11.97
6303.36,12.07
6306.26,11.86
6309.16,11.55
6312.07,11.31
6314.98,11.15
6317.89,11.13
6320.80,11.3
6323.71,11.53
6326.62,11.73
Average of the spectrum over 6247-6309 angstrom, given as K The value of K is 11.2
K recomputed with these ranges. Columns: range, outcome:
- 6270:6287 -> 11.1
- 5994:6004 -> 11.8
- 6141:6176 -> 11.1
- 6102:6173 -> 11.4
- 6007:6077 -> 11.1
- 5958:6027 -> 11.5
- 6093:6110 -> 11.2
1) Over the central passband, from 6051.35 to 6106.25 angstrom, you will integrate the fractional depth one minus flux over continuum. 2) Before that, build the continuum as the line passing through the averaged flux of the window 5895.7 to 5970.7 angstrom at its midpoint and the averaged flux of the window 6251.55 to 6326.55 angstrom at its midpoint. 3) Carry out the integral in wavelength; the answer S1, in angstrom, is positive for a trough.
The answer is 2.0 angstrom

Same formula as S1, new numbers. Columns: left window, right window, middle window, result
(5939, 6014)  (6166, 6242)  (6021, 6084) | 1.7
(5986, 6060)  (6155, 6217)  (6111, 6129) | -1.0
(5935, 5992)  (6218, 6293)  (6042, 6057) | 1.0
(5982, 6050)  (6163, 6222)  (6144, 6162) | -0.7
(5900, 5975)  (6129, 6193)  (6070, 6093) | 0.4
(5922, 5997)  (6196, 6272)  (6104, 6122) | -0.4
